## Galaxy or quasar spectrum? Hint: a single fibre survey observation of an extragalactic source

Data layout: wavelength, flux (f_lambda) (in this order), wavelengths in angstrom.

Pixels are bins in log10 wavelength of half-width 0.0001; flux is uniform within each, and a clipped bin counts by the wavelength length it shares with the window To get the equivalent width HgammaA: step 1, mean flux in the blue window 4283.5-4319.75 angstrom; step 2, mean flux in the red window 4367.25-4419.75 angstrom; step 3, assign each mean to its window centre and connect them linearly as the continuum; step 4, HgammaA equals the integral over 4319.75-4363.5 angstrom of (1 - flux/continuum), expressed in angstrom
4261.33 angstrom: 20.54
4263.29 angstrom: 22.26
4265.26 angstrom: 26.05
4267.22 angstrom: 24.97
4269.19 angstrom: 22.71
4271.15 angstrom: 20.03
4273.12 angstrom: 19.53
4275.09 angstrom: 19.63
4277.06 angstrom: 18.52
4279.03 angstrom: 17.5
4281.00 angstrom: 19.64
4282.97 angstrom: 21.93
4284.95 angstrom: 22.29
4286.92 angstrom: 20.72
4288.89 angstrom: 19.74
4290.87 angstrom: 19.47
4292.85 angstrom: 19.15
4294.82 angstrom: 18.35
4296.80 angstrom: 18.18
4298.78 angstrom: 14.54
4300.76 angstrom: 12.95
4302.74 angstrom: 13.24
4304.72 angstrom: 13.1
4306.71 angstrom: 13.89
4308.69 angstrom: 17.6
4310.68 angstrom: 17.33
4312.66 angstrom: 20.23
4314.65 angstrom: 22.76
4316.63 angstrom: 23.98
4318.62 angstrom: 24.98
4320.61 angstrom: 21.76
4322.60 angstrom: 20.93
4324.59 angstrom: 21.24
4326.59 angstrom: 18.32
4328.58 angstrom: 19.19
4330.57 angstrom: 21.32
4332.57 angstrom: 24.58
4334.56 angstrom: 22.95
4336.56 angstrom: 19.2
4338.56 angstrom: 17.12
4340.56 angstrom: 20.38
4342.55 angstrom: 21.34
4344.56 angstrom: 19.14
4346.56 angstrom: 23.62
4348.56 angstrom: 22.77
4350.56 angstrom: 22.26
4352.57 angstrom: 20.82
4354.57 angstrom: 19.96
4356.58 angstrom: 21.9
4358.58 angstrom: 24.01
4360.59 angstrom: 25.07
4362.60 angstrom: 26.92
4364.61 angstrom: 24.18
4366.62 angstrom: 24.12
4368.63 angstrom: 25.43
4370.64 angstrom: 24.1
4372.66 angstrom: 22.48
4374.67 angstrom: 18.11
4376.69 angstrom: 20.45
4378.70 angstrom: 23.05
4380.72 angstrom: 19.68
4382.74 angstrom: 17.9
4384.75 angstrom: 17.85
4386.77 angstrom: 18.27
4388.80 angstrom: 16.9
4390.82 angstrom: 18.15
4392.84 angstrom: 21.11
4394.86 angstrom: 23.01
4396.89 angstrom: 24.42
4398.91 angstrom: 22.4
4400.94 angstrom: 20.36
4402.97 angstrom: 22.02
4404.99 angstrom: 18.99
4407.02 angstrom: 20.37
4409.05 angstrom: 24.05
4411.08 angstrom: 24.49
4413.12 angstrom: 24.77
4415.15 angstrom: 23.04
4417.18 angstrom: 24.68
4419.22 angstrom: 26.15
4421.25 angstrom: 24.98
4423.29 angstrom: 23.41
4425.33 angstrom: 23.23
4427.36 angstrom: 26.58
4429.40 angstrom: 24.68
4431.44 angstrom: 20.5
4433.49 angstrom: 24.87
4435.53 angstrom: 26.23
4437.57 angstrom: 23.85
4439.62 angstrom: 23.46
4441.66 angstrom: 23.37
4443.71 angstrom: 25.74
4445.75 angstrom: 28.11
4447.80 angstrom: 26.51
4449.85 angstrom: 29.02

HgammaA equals -3.7 angstrom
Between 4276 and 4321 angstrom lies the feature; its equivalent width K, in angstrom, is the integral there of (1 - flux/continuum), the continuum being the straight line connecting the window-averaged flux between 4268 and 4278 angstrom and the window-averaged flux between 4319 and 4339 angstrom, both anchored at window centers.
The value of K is 3.9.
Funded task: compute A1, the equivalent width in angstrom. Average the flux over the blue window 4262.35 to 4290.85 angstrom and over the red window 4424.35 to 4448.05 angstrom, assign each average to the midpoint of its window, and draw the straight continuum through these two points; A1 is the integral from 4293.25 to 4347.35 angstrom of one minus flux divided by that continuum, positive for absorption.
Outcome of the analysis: 6.7 angstrom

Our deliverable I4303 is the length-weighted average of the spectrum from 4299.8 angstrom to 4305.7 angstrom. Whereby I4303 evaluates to 13.1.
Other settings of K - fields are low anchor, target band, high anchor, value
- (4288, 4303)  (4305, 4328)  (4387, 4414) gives -2.6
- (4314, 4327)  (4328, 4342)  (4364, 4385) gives 0.8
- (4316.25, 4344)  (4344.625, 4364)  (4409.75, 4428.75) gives -0.7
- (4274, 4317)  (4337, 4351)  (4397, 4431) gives -0.3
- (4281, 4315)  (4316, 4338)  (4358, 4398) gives -2.6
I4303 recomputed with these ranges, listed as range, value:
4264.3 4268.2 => 25.5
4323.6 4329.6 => 19.6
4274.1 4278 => 19.1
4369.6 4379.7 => 21.7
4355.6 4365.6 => 24.4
